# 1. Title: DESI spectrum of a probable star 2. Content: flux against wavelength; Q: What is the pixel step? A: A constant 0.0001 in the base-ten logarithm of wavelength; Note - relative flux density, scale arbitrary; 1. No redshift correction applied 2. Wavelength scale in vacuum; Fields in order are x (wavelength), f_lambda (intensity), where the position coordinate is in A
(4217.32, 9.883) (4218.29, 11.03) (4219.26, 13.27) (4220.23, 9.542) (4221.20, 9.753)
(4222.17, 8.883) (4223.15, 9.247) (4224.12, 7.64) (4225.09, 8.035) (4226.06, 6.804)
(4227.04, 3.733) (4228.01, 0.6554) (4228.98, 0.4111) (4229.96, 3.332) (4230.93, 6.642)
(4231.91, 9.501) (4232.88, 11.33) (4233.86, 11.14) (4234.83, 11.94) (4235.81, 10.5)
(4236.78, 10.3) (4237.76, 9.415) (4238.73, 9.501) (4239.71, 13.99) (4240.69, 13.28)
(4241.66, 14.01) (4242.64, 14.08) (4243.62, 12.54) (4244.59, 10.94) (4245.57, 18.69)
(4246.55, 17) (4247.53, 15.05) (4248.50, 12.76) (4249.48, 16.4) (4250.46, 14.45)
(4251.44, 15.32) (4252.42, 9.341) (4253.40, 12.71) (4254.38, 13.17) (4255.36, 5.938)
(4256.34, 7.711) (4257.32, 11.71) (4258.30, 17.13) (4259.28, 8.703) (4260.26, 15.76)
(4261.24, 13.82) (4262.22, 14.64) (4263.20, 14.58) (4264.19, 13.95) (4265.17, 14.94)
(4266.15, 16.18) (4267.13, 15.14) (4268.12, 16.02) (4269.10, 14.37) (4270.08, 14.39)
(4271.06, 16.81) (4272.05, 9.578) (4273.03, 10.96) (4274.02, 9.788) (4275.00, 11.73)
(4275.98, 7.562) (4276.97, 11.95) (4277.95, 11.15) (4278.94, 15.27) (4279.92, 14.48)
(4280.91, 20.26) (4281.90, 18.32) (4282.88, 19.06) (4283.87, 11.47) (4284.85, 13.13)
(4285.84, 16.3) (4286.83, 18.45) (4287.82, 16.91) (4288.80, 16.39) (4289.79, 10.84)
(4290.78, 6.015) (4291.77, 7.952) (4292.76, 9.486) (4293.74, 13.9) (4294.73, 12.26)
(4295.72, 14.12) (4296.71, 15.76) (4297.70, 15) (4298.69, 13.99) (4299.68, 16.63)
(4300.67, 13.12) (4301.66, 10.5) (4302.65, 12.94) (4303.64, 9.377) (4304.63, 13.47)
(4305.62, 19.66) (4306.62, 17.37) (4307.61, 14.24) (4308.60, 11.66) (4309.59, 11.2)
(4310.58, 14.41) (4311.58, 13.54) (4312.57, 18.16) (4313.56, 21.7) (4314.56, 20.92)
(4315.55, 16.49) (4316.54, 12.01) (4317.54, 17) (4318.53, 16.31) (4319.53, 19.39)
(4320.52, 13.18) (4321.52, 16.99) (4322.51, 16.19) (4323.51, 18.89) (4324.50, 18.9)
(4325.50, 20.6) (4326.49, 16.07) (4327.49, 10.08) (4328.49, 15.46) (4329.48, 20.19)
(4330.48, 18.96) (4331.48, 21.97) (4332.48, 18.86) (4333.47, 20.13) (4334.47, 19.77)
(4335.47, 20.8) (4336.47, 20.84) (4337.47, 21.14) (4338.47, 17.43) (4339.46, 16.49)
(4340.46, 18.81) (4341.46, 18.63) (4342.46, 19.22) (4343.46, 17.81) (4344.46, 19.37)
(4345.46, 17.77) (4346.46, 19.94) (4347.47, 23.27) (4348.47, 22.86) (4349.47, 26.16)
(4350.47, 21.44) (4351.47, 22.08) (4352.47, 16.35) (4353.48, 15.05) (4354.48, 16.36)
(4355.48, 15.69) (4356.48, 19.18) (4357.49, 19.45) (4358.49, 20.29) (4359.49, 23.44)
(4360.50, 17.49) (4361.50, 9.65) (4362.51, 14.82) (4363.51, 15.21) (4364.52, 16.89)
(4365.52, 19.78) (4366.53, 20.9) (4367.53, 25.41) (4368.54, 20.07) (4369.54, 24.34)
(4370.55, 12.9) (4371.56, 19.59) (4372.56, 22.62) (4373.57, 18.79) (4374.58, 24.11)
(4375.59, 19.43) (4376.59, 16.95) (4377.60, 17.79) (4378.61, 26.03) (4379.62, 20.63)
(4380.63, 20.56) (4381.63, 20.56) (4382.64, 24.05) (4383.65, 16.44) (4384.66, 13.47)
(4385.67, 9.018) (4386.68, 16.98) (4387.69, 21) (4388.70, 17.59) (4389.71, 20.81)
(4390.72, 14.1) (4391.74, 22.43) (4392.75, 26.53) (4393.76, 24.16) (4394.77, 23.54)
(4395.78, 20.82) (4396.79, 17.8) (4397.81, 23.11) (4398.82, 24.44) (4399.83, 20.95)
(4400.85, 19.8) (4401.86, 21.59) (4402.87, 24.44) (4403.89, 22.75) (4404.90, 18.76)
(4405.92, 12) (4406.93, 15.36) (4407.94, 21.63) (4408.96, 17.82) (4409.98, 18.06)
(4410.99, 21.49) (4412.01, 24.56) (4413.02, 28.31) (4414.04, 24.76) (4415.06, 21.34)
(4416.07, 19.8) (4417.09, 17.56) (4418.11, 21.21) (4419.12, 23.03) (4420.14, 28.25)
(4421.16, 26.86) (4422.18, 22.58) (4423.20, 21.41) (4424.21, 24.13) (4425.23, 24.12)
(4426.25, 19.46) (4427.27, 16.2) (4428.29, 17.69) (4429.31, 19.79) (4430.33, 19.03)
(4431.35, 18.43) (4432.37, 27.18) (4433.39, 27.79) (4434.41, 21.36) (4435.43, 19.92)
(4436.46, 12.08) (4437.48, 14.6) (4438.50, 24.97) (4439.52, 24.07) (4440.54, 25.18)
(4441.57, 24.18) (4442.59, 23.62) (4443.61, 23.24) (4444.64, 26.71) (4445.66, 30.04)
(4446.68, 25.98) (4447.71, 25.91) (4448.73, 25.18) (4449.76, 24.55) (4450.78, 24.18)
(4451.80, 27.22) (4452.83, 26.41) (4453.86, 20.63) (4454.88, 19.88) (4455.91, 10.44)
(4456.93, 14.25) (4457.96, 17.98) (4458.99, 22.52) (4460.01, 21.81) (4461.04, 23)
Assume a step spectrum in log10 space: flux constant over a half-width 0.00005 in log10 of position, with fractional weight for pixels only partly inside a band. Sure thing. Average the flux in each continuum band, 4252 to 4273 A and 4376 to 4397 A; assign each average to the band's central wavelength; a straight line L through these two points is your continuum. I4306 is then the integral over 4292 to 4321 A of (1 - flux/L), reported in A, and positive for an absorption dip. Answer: 1.45 A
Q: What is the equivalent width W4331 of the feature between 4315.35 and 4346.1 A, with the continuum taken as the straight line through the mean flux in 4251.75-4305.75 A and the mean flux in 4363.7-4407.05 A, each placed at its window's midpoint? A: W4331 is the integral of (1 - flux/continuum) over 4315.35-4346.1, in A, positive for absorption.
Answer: -2.5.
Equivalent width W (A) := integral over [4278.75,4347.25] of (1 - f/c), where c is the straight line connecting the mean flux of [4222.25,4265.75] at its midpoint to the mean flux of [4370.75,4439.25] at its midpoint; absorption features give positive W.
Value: -4.05 A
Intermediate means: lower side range 11.2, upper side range 20.6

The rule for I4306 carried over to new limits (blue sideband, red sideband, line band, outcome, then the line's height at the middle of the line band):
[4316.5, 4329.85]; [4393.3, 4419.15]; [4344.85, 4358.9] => -1.2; 18.2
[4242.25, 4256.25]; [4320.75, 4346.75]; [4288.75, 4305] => 3.9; 16.2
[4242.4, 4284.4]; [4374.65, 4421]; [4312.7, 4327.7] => -0.5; 16.6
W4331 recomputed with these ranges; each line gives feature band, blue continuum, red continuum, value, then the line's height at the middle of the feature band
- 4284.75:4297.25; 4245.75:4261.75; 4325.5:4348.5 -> 2.0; 15.7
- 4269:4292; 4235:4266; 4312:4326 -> 2.3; 15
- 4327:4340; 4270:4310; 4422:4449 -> -2.0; 16.2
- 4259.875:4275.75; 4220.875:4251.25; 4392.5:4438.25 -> -1.9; 12.4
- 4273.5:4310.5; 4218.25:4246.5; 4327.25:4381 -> 2.1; 14.4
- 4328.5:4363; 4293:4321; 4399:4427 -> -3.7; 17.3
